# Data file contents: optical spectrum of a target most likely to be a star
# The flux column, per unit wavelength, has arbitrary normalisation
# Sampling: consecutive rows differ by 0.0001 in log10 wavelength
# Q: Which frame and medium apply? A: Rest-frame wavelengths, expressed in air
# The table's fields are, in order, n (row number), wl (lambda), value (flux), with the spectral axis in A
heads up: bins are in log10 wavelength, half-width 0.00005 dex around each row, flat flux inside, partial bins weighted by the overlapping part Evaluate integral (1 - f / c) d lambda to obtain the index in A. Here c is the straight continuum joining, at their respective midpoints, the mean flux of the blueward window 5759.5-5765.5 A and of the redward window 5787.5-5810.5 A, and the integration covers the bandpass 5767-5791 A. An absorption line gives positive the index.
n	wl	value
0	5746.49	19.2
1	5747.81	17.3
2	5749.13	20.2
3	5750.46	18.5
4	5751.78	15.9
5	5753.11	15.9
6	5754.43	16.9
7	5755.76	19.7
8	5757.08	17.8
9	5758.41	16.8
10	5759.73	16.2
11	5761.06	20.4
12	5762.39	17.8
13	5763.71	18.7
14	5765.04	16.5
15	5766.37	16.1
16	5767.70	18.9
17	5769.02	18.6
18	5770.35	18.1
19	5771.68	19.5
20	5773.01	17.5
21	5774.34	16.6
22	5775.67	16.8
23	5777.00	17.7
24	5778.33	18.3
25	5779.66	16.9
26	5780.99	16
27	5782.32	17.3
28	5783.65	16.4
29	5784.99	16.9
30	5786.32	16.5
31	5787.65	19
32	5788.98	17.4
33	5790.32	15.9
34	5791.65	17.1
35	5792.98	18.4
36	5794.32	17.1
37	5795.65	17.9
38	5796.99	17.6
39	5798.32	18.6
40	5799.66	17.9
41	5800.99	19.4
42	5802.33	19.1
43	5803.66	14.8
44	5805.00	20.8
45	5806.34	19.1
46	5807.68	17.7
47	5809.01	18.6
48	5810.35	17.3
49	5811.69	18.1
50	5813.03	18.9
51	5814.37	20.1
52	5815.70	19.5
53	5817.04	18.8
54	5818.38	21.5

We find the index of 0.8 A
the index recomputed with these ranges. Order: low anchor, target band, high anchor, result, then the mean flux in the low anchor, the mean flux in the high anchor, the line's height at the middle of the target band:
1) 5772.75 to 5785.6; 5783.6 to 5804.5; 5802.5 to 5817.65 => 0.23 A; 17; 18.5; 17.8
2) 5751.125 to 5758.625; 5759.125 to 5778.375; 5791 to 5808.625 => -0.40 A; 17.2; 18.1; 17.5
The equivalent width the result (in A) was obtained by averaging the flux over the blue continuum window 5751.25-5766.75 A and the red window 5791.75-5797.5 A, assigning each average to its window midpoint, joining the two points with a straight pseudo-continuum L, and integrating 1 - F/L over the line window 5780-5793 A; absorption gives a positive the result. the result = 0.4 A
